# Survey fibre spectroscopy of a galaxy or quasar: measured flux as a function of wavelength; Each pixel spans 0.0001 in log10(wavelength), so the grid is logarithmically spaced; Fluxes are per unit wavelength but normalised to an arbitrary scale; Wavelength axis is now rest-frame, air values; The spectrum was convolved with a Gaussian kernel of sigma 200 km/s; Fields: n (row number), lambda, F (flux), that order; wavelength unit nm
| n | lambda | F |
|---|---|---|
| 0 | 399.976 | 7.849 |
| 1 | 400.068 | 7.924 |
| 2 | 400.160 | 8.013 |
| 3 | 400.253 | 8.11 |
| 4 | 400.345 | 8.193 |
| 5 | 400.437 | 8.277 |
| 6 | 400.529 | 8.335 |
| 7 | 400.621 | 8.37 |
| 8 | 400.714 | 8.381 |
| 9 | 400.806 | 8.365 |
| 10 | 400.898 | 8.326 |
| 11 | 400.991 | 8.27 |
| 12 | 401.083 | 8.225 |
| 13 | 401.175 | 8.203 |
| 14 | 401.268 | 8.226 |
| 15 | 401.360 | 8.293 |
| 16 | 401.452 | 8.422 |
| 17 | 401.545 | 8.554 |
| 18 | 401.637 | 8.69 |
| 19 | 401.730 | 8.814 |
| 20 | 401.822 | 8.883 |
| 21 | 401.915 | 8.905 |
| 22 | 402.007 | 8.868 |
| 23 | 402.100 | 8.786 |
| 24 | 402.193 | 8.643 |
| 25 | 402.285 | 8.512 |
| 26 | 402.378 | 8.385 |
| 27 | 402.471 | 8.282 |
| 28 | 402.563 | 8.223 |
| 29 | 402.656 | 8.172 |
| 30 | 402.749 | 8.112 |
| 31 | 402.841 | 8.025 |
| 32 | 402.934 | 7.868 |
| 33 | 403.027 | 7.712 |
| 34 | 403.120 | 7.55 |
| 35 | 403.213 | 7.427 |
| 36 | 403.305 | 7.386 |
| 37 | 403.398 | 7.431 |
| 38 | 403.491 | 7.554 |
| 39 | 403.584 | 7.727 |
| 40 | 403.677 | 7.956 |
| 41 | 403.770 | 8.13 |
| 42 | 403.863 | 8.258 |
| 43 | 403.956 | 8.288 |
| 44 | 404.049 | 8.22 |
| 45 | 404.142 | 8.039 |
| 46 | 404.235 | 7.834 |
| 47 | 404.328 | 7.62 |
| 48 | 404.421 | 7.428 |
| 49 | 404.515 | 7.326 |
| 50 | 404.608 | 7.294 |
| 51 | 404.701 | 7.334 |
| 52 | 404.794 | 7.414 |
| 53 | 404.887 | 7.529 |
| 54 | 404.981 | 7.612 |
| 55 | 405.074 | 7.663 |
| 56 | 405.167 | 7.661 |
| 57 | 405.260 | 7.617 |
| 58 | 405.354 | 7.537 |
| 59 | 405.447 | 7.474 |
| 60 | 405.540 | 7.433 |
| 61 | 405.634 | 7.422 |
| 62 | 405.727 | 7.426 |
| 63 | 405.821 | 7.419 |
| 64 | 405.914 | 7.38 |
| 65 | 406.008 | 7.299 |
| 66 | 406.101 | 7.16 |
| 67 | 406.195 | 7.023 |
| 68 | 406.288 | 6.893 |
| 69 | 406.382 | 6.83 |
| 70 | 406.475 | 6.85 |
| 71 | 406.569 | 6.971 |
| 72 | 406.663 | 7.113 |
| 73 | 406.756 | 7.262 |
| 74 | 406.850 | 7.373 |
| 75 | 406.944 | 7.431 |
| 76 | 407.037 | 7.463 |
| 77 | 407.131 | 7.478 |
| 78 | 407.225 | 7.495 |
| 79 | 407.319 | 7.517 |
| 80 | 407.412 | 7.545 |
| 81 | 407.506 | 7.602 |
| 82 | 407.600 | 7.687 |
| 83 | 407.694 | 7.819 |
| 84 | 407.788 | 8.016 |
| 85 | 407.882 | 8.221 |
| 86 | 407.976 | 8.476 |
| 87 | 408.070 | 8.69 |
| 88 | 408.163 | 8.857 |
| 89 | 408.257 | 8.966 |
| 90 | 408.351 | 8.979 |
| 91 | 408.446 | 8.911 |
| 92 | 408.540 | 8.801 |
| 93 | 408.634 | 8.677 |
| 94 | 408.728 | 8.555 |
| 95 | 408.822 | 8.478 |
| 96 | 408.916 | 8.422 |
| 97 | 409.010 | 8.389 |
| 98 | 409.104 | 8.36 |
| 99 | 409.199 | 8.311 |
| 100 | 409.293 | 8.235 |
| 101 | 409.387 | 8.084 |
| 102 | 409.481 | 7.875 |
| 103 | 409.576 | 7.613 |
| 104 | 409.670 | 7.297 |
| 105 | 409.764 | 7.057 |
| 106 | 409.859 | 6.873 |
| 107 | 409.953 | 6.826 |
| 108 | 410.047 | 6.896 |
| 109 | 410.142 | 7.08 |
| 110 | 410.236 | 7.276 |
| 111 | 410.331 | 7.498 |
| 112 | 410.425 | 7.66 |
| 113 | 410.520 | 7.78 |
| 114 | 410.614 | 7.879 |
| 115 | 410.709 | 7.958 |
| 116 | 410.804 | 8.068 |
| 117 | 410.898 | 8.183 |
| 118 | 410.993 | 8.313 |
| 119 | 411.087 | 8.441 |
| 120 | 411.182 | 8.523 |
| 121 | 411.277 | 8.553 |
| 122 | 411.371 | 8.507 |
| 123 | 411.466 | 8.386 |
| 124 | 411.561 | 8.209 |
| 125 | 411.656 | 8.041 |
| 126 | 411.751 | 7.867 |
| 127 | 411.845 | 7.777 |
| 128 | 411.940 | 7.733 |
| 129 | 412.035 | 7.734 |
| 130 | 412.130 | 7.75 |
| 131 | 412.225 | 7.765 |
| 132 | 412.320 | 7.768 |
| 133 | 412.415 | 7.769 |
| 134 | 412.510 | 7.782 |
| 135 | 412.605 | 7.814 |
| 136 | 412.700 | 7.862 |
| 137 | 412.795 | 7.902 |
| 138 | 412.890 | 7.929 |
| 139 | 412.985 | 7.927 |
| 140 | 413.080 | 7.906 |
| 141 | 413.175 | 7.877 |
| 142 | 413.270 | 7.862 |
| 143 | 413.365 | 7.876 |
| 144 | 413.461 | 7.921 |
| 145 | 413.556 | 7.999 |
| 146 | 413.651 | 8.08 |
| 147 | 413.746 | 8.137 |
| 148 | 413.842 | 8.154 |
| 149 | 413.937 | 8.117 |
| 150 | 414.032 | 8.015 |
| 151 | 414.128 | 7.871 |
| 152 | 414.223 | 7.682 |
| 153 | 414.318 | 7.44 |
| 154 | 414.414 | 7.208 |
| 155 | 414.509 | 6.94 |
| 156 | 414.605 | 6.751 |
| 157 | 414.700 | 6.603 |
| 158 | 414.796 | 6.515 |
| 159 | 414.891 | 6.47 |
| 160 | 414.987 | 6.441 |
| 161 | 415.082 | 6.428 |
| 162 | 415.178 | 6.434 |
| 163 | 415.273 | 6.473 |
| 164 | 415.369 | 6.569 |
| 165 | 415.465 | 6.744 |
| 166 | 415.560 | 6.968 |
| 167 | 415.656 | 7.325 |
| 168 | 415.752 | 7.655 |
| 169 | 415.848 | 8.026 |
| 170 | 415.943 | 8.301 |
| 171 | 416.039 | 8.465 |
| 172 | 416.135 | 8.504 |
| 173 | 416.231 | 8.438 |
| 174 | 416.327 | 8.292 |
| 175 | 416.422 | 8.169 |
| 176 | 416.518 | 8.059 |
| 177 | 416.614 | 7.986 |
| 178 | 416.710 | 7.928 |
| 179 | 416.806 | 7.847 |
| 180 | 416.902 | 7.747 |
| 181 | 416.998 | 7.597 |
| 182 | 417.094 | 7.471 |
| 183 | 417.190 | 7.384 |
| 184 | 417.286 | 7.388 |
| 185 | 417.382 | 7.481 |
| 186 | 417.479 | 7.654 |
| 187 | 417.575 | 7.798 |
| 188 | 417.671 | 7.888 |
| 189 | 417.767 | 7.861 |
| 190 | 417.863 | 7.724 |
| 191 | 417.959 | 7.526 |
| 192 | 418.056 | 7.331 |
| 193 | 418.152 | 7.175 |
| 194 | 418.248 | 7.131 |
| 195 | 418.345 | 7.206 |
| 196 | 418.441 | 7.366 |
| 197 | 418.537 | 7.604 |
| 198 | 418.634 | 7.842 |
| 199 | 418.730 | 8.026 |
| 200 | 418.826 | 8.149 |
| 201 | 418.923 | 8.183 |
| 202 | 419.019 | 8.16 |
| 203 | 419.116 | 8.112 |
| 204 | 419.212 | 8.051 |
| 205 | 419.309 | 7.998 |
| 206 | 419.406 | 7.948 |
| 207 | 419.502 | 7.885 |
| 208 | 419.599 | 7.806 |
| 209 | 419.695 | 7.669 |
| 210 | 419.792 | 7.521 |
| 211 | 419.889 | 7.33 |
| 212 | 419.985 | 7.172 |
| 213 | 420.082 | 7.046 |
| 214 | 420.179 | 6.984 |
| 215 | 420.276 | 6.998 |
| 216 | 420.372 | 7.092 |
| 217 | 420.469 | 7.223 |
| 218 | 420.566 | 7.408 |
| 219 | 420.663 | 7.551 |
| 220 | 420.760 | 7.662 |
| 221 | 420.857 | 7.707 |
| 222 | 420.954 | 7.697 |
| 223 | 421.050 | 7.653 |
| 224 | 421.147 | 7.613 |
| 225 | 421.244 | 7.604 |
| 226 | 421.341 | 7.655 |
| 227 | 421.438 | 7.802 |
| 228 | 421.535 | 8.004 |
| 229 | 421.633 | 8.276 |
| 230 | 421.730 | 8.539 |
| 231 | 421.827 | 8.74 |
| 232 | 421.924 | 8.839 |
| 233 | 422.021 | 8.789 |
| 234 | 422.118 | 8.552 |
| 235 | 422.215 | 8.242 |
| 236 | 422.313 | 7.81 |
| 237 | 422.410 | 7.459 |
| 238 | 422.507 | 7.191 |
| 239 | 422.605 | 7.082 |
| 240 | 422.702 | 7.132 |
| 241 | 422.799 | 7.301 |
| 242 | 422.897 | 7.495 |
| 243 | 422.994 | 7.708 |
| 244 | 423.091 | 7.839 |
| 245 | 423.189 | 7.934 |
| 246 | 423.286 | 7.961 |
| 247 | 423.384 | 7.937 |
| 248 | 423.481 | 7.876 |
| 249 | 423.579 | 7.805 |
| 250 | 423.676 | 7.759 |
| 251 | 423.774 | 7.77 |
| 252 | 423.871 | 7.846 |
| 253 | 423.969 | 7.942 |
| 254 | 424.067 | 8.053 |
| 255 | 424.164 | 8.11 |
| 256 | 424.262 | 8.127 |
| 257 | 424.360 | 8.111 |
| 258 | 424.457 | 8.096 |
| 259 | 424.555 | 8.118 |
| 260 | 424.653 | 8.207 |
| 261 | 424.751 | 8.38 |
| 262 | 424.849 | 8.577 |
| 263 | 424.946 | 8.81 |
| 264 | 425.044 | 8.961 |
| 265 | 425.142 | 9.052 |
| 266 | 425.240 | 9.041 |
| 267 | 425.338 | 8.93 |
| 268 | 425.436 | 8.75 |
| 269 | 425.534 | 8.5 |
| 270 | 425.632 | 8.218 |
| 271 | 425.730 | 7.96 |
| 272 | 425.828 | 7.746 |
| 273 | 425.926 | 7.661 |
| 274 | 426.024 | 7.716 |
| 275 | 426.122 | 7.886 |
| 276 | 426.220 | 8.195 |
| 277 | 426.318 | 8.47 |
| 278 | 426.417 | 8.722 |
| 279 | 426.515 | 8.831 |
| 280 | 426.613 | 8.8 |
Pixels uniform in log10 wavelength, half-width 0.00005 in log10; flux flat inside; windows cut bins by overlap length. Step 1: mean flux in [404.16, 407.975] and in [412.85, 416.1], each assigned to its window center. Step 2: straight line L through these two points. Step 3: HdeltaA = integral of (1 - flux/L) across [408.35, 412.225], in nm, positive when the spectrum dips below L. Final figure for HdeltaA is -0.28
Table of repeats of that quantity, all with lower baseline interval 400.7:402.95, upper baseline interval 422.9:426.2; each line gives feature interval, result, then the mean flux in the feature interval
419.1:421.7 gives 0.19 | 7.61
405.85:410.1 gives 0.29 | 7.78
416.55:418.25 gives 0.13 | 7.62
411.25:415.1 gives 0.28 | 7.7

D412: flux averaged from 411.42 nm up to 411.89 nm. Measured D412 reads 8.06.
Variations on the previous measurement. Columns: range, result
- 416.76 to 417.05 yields 7.73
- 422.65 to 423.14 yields 7.5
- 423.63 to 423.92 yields 7.79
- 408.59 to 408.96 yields 8.54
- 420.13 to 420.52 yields 7.07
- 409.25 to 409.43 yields 8.17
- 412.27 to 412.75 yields 7.8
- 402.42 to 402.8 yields 8.21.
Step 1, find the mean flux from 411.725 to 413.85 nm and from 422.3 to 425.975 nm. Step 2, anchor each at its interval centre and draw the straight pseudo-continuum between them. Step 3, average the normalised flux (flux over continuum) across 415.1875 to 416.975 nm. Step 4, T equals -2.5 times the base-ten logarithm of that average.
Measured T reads 0.03 mag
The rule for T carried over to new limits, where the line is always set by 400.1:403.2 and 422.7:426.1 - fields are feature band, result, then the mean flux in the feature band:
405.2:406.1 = 0.117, 7.43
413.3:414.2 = 0.027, 8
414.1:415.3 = 0.194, 6.86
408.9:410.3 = 0.086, 7.62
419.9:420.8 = 0.129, 7.24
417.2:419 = 0.074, 7.63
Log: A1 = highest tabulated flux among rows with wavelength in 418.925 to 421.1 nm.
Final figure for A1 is 8.16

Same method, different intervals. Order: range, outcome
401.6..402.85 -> 8.905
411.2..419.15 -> 8.553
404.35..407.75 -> 7.819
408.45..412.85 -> 8.801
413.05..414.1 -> 8.154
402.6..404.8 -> 8.288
